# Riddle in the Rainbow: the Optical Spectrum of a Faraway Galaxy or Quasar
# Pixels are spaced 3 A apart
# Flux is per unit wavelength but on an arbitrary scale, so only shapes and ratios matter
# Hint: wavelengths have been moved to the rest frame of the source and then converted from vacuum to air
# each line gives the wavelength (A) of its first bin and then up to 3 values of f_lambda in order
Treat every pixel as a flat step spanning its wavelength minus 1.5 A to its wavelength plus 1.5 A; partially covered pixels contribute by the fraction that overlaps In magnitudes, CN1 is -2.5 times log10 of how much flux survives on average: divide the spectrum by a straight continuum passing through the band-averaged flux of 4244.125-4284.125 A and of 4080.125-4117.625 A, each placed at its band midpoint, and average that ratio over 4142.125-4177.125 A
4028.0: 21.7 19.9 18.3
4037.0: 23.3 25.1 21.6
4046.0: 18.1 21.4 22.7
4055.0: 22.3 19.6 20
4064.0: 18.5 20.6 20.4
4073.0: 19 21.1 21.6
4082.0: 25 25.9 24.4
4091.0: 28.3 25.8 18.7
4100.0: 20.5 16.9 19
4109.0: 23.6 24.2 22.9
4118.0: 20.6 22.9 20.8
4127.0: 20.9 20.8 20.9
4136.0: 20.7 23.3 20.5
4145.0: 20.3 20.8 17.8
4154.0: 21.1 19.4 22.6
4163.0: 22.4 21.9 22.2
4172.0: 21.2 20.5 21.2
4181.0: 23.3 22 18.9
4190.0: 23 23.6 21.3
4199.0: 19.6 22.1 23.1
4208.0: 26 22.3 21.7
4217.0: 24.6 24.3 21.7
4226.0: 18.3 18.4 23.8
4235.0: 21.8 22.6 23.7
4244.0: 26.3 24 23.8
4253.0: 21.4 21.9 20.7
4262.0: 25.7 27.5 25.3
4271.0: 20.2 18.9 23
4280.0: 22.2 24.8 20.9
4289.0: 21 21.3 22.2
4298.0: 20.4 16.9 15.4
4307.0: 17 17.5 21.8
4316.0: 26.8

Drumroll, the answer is 0.10 mag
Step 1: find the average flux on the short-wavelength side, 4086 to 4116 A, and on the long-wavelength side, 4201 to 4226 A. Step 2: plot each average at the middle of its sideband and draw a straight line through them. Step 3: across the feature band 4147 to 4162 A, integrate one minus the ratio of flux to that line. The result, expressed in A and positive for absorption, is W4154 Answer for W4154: 1.5 A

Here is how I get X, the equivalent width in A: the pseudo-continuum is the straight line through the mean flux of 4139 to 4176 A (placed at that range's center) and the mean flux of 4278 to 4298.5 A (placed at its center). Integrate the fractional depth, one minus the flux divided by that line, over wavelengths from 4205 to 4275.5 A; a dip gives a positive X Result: -4.1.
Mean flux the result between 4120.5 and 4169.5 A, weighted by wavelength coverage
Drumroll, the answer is 21.1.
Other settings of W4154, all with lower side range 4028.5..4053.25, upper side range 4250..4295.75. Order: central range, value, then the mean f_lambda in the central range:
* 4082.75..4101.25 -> -2.11 A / 24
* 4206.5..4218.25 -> -0.76 A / 23.6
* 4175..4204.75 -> 0.56 A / 21.7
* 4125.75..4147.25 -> 0.74 A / 21.1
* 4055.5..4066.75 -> 0.86 A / 19.8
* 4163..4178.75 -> 0.34 A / 21.5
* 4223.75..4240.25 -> 0.86 A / 21.1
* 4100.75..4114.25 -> 0.40 A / 21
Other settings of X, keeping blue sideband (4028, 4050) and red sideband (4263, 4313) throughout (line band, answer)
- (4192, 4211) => -1.4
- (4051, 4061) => -0.1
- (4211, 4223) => -1.2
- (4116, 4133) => -0.1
